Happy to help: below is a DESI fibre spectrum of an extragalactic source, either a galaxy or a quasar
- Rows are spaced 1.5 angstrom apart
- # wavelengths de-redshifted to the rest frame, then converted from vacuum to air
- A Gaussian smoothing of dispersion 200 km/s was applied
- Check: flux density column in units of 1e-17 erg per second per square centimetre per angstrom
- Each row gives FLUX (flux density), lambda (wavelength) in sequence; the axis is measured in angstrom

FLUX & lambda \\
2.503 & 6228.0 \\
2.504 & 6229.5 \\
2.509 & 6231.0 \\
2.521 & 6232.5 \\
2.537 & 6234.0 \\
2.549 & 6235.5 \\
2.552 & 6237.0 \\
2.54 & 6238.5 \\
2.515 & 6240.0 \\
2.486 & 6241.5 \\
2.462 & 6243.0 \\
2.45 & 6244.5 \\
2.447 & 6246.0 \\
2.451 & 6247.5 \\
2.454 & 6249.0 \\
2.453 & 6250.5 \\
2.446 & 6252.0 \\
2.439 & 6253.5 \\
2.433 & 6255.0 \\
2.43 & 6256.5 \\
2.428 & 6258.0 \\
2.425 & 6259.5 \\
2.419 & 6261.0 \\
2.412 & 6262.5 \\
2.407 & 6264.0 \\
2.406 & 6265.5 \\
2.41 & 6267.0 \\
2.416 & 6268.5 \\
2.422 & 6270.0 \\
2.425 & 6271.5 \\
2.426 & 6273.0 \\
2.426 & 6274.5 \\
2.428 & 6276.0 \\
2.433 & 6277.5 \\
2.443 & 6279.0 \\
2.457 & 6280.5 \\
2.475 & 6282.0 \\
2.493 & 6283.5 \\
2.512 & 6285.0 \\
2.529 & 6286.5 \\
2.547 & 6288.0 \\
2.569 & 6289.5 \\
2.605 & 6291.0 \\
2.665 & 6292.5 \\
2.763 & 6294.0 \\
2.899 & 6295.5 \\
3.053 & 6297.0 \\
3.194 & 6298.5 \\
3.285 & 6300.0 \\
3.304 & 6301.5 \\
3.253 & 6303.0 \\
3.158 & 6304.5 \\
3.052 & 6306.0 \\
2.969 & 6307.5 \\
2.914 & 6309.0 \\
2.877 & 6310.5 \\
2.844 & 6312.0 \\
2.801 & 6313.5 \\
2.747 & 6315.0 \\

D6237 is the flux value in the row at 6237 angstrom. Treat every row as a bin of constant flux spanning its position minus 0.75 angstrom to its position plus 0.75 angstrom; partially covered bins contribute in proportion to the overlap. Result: 2.552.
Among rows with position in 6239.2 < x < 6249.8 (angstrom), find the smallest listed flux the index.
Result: 2.447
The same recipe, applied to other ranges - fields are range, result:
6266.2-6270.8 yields 2.41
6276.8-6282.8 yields 2.433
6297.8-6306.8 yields 3.052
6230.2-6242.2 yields 2.486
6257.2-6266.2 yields 2.406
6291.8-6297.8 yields 2.665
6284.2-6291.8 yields 2.512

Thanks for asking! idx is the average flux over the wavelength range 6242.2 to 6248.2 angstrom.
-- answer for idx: 2.45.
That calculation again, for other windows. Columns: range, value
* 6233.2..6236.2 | 2.54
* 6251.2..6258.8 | 2.44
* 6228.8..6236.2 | 2.52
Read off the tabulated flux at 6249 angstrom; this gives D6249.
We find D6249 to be 2.454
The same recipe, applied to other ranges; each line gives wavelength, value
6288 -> 2.547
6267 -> 2.41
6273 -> 2.426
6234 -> 2.537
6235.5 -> 2.549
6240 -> 2.515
